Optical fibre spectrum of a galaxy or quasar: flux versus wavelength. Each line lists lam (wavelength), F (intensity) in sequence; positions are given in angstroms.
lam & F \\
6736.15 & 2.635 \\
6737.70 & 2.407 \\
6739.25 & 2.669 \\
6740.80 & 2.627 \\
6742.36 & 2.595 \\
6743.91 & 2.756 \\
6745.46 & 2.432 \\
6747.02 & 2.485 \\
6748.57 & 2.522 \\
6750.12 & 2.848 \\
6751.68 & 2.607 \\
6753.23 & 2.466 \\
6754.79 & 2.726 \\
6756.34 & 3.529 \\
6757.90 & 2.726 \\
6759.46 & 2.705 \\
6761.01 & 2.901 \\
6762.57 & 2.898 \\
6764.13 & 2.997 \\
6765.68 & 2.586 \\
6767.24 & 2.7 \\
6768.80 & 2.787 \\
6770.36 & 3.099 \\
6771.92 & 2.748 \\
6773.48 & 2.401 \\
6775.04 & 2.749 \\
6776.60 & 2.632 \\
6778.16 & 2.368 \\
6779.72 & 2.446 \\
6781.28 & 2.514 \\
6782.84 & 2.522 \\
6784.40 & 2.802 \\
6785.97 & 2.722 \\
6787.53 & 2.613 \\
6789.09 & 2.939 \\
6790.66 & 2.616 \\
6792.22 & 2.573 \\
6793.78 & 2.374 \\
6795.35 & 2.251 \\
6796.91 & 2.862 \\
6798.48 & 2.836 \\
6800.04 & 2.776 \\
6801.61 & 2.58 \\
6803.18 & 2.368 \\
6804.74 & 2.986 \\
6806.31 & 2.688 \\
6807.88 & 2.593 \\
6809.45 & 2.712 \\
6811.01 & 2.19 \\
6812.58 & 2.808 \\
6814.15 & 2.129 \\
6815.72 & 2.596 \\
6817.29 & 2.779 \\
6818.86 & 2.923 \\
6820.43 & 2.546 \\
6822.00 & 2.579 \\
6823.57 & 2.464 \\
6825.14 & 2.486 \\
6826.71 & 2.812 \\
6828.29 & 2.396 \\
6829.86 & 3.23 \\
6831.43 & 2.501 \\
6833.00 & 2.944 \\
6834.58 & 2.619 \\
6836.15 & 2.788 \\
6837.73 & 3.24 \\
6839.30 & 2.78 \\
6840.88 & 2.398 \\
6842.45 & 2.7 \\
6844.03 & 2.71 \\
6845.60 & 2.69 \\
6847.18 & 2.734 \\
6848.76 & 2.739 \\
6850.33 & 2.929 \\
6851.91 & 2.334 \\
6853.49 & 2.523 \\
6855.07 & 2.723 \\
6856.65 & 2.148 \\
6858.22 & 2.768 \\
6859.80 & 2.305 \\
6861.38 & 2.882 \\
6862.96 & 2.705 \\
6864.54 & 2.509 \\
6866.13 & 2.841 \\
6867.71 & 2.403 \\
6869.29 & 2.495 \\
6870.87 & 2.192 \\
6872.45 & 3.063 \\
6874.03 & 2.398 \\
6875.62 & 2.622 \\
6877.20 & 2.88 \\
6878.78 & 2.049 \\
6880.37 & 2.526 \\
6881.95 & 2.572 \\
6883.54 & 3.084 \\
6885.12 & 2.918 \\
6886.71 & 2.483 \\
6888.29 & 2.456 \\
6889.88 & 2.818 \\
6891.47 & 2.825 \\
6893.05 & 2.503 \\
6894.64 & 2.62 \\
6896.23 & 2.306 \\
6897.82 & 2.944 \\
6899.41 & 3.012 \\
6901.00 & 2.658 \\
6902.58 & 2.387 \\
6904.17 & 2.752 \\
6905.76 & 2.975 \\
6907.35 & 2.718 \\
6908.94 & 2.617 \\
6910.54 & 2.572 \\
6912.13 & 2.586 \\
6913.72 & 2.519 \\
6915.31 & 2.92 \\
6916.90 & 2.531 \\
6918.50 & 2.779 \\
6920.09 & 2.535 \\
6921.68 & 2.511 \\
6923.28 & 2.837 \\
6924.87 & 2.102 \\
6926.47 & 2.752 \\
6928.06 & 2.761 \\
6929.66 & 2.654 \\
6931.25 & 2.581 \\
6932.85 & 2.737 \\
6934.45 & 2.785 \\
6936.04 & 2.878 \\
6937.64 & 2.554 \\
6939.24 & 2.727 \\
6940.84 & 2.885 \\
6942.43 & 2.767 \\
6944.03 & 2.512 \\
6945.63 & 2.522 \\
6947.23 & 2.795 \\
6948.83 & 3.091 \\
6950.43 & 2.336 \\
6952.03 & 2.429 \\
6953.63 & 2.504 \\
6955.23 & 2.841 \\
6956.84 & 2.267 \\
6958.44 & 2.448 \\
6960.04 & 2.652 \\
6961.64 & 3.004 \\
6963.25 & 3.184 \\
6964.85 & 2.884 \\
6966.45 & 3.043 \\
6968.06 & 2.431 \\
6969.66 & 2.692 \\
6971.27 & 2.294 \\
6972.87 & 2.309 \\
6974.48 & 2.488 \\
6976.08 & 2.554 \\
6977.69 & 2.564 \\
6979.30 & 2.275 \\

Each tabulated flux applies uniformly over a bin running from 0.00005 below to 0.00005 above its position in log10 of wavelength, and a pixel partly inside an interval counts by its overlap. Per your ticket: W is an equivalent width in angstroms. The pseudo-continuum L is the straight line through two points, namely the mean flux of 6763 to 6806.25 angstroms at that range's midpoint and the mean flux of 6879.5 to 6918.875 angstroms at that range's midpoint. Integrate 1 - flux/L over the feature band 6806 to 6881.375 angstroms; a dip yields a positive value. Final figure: 1.31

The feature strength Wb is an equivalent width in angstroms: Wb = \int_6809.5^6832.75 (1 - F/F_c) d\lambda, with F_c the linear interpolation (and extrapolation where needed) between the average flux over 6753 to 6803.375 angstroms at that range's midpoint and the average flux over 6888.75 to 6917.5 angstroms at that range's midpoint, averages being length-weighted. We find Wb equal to 0.7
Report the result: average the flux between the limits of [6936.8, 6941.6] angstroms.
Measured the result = 2.72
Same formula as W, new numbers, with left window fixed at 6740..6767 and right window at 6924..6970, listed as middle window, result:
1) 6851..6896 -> 1.82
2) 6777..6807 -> 1.07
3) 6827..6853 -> -0.22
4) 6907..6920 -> 0.22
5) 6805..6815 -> 0.63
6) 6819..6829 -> 0.52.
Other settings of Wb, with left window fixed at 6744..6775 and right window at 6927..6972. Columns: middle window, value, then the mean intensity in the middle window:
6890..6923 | 0.4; 2.67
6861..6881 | 1.0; 2.58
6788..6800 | 0.4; 2.64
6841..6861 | 0.8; 2.61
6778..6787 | 0.5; 2.58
